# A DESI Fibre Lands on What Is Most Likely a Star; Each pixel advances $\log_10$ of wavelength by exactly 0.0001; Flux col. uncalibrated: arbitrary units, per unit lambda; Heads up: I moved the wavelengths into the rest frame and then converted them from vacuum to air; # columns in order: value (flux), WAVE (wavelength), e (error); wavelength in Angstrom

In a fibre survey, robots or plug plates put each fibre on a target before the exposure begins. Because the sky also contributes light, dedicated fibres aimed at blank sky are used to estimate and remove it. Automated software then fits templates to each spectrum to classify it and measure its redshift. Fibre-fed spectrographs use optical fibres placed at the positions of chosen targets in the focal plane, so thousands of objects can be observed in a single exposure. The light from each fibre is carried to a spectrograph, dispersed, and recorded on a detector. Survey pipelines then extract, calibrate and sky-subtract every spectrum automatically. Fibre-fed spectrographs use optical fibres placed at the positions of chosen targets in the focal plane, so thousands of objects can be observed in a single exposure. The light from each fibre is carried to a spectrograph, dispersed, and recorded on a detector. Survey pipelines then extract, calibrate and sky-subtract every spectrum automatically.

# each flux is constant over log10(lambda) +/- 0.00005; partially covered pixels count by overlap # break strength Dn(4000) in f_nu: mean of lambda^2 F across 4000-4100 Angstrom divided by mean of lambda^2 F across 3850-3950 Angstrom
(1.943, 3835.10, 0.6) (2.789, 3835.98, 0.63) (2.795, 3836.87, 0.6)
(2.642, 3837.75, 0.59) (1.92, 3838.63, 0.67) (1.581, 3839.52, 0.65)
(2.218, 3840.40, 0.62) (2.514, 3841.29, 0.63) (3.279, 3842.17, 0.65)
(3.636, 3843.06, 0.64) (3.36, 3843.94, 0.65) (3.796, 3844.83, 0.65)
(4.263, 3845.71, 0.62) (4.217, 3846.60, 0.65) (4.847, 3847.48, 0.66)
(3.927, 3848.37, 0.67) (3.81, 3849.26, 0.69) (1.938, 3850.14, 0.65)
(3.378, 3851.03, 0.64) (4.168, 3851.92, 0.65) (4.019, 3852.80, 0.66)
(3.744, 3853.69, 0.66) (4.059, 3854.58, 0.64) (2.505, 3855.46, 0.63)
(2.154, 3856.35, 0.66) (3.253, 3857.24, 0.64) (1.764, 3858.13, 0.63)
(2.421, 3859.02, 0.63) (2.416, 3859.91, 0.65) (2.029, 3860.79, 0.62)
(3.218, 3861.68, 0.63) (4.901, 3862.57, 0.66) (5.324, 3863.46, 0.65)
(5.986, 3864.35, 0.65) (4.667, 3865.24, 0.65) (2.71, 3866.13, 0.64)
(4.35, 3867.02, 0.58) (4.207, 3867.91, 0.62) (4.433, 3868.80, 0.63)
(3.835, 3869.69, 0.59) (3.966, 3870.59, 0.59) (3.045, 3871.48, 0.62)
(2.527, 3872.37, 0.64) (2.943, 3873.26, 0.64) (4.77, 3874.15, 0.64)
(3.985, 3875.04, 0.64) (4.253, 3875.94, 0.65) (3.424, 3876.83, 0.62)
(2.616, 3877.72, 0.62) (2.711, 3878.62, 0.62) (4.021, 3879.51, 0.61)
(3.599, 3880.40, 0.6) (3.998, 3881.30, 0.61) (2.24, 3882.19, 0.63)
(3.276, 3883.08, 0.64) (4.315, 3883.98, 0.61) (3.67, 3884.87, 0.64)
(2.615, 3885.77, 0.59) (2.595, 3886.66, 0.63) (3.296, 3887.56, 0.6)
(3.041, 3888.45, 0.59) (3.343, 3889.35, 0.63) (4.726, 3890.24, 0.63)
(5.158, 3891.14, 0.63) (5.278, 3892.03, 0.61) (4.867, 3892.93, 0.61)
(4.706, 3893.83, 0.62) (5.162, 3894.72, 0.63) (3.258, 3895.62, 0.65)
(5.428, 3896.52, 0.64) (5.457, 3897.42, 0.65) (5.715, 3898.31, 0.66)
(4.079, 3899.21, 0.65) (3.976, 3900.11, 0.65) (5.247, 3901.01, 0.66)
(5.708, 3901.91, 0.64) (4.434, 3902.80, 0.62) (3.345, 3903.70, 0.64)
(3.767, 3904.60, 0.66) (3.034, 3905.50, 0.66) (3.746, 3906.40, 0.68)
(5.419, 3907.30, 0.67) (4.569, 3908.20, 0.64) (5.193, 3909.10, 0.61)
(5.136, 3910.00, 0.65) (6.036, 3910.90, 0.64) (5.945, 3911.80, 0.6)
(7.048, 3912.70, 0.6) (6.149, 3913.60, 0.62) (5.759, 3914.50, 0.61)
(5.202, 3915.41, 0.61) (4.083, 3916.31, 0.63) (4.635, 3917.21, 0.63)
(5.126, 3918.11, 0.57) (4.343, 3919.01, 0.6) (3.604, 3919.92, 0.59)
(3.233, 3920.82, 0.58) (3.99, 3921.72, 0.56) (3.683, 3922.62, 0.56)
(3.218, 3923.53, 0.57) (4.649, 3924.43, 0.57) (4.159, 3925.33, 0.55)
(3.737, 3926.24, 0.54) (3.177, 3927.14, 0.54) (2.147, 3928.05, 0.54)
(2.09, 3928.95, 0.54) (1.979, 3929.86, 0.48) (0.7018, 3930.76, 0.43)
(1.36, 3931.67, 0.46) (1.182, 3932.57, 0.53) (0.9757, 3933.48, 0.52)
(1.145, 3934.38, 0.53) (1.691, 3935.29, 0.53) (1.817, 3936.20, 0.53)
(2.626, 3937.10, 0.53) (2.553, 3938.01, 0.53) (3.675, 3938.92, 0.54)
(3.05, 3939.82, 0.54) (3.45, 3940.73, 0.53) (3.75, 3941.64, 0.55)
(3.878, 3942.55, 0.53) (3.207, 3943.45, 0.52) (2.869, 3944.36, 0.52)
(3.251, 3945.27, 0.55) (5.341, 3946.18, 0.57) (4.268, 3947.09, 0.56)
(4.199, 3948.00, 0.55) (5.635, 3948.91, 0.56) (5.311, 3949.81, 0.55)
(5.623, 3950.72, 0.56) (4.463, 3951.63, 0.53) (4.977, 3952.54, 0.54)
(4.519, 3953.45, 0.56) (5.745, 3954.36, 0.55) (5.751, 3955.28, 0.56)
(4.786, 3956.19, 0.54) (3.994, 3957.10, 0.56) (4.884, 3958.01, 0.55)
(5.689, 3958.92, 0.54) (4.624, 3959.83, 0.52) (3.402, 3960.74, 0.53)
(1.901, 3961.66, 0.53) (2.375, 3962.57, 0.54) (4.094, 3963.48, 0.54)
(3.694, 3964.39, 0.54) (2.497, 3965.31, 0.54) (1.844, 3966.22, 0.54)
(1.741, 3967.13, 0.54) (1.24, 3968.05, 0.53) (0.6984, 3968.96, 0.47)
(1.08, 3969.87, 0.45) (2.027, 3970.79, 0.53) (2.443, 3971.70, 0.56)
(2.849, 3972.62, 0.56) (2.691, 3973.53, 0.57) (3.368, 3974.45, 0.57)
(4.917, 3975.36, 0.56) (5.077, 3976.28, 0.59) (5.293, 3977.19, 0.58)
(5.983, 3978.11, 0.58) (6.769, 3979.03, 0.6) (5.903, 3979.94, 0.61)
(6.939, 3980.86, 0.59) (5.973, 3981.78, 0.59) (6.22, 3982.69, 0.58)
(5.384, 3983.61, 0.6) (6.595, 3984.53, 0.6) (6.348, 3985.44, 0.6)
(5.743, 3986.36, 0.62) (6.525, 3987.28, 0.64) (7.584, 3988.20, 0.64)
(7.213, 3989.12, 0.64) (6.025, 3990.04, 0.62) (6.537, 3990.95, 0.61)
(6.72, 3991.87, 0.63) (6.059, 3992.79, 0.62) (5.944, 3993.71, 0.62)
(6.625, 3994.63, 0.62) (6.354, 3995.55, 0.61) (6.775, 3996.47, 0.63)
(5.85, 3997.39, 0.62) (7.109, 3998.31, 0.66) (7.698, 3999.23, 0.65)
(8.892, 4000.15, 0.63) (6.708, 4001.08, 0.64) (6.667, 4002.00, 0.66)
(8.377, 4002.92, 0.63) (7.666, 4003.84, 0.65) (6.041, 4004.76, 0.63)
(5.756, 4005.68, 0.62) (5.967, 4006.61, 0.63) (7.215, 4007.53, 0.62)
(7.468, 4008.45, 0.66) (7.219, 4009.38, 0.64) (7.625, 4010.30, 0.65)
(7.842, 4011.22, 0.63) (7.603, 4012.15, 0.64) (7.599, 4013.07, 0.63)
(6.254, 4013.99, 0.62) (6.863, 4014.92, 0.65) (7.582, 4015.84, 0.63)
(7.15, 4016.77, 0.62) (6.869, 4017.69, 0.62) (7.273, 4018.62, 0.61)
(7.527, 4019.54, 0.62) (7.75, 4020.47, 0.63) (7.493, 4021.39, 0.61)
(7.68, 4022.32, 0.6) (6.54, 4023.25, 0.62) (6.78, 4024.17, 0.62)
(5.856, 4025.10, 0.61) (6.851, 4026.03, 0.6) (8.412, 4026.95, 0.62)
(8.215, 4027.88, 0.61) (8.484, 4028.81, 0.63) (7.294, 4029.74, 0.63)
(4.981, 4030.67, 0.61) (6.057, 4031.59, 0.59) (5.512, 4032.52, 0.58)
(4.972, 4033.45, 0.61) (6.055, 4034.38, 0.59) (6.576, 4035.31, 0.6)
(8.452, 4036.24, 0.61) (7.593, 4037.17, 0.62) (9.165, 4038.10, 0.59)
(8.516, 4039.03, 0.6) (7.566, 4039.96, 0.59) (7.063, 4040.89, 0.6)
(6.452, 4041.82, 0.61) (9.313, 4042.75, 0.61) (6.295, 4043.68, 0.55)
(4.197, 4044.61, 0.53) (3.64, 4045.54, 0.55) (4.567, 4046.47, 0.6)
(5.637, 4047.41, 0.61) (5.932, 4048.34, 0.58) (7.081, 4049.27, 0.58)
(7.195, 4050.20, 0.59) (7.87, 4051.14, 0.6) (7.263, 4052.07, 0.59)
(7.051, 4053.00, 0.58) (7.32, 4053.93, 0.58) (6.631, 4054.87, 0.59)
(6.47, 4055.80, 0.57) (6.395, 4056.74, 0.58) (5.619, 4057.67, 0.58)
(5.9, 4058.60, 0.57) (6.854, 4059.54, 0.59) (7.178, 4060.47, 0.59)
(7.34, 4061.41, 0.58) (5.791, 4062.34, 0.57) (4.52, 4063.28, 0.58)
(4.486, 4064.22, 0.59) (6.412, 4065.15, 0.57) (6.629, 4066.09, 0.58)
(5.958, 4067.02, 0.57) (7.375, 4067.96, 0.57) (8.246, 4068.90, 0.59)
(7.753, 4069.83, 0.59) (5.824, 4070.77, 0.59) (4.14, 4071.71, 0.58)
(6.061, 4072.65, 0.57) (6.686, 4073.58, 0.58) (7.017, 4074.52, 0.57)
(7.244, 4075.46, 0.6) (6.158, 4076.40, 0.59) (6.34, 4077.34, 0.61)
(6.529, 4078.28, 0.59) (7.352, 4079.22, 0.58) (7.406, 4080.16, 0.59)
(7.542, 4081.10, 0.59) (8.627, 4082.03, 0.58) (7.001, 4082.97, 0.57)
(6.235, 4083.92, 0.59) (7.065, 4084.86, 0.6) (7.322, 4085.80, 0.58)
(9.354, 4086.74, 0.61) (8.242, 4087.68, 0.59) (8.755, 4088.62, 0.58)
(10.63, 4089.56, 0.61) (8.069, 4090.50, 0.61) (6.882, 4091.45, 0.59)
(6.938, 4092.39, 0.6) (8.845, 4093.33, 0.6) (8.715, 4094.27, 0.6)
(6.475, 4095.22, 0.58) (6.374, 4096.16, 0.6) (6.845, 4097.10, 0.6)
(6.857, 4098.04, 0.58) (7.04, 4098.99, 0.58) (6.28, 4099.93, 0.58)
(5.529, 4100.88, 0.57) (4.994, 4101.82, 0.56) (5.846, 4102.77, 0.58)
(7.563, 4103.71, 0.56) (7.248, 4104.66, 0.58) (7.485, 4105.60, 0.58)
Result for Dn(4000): 1.99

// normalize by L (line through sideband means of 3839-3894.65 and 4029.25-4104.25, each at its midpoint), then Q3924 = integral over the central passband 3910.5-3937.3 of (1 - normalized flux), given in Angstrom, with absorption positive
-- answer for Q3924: 5.61 Angstrom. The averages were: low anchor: 3.59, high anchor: 6.8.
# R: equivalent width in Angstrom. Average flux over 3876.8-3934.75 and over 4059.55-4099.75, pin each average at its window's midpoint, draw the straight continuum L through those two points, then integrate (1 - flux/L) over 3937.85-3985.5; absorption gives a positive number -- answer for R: 7.9 Angstrom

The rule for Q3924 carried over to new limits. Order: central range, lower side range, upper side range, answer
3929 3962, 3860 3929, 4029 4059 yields 9.7 Angstrom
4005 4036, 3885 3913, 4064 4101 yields -3.6 Angstrom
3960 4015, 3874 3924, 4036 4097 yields 2.6 Angstrom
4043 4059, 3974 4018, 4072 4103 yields 1.7 Angstrom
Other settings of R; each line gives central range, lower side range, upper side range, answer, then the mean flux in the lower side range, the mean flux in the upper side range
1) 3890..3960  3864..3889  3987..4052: 7.7 Angstrom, 3.6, 6.91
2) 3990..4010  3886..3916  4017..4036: -1.3 Angstrom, 4.7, 6.88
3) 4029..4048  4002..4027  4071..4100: 1.7 Angstrom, 7.13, 7.26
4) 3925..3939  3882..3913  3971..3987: 7.7 Angstrom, 4.43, 5.17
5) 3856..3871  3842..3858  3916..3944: -0.8 Angstrom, 3.54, 2.99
